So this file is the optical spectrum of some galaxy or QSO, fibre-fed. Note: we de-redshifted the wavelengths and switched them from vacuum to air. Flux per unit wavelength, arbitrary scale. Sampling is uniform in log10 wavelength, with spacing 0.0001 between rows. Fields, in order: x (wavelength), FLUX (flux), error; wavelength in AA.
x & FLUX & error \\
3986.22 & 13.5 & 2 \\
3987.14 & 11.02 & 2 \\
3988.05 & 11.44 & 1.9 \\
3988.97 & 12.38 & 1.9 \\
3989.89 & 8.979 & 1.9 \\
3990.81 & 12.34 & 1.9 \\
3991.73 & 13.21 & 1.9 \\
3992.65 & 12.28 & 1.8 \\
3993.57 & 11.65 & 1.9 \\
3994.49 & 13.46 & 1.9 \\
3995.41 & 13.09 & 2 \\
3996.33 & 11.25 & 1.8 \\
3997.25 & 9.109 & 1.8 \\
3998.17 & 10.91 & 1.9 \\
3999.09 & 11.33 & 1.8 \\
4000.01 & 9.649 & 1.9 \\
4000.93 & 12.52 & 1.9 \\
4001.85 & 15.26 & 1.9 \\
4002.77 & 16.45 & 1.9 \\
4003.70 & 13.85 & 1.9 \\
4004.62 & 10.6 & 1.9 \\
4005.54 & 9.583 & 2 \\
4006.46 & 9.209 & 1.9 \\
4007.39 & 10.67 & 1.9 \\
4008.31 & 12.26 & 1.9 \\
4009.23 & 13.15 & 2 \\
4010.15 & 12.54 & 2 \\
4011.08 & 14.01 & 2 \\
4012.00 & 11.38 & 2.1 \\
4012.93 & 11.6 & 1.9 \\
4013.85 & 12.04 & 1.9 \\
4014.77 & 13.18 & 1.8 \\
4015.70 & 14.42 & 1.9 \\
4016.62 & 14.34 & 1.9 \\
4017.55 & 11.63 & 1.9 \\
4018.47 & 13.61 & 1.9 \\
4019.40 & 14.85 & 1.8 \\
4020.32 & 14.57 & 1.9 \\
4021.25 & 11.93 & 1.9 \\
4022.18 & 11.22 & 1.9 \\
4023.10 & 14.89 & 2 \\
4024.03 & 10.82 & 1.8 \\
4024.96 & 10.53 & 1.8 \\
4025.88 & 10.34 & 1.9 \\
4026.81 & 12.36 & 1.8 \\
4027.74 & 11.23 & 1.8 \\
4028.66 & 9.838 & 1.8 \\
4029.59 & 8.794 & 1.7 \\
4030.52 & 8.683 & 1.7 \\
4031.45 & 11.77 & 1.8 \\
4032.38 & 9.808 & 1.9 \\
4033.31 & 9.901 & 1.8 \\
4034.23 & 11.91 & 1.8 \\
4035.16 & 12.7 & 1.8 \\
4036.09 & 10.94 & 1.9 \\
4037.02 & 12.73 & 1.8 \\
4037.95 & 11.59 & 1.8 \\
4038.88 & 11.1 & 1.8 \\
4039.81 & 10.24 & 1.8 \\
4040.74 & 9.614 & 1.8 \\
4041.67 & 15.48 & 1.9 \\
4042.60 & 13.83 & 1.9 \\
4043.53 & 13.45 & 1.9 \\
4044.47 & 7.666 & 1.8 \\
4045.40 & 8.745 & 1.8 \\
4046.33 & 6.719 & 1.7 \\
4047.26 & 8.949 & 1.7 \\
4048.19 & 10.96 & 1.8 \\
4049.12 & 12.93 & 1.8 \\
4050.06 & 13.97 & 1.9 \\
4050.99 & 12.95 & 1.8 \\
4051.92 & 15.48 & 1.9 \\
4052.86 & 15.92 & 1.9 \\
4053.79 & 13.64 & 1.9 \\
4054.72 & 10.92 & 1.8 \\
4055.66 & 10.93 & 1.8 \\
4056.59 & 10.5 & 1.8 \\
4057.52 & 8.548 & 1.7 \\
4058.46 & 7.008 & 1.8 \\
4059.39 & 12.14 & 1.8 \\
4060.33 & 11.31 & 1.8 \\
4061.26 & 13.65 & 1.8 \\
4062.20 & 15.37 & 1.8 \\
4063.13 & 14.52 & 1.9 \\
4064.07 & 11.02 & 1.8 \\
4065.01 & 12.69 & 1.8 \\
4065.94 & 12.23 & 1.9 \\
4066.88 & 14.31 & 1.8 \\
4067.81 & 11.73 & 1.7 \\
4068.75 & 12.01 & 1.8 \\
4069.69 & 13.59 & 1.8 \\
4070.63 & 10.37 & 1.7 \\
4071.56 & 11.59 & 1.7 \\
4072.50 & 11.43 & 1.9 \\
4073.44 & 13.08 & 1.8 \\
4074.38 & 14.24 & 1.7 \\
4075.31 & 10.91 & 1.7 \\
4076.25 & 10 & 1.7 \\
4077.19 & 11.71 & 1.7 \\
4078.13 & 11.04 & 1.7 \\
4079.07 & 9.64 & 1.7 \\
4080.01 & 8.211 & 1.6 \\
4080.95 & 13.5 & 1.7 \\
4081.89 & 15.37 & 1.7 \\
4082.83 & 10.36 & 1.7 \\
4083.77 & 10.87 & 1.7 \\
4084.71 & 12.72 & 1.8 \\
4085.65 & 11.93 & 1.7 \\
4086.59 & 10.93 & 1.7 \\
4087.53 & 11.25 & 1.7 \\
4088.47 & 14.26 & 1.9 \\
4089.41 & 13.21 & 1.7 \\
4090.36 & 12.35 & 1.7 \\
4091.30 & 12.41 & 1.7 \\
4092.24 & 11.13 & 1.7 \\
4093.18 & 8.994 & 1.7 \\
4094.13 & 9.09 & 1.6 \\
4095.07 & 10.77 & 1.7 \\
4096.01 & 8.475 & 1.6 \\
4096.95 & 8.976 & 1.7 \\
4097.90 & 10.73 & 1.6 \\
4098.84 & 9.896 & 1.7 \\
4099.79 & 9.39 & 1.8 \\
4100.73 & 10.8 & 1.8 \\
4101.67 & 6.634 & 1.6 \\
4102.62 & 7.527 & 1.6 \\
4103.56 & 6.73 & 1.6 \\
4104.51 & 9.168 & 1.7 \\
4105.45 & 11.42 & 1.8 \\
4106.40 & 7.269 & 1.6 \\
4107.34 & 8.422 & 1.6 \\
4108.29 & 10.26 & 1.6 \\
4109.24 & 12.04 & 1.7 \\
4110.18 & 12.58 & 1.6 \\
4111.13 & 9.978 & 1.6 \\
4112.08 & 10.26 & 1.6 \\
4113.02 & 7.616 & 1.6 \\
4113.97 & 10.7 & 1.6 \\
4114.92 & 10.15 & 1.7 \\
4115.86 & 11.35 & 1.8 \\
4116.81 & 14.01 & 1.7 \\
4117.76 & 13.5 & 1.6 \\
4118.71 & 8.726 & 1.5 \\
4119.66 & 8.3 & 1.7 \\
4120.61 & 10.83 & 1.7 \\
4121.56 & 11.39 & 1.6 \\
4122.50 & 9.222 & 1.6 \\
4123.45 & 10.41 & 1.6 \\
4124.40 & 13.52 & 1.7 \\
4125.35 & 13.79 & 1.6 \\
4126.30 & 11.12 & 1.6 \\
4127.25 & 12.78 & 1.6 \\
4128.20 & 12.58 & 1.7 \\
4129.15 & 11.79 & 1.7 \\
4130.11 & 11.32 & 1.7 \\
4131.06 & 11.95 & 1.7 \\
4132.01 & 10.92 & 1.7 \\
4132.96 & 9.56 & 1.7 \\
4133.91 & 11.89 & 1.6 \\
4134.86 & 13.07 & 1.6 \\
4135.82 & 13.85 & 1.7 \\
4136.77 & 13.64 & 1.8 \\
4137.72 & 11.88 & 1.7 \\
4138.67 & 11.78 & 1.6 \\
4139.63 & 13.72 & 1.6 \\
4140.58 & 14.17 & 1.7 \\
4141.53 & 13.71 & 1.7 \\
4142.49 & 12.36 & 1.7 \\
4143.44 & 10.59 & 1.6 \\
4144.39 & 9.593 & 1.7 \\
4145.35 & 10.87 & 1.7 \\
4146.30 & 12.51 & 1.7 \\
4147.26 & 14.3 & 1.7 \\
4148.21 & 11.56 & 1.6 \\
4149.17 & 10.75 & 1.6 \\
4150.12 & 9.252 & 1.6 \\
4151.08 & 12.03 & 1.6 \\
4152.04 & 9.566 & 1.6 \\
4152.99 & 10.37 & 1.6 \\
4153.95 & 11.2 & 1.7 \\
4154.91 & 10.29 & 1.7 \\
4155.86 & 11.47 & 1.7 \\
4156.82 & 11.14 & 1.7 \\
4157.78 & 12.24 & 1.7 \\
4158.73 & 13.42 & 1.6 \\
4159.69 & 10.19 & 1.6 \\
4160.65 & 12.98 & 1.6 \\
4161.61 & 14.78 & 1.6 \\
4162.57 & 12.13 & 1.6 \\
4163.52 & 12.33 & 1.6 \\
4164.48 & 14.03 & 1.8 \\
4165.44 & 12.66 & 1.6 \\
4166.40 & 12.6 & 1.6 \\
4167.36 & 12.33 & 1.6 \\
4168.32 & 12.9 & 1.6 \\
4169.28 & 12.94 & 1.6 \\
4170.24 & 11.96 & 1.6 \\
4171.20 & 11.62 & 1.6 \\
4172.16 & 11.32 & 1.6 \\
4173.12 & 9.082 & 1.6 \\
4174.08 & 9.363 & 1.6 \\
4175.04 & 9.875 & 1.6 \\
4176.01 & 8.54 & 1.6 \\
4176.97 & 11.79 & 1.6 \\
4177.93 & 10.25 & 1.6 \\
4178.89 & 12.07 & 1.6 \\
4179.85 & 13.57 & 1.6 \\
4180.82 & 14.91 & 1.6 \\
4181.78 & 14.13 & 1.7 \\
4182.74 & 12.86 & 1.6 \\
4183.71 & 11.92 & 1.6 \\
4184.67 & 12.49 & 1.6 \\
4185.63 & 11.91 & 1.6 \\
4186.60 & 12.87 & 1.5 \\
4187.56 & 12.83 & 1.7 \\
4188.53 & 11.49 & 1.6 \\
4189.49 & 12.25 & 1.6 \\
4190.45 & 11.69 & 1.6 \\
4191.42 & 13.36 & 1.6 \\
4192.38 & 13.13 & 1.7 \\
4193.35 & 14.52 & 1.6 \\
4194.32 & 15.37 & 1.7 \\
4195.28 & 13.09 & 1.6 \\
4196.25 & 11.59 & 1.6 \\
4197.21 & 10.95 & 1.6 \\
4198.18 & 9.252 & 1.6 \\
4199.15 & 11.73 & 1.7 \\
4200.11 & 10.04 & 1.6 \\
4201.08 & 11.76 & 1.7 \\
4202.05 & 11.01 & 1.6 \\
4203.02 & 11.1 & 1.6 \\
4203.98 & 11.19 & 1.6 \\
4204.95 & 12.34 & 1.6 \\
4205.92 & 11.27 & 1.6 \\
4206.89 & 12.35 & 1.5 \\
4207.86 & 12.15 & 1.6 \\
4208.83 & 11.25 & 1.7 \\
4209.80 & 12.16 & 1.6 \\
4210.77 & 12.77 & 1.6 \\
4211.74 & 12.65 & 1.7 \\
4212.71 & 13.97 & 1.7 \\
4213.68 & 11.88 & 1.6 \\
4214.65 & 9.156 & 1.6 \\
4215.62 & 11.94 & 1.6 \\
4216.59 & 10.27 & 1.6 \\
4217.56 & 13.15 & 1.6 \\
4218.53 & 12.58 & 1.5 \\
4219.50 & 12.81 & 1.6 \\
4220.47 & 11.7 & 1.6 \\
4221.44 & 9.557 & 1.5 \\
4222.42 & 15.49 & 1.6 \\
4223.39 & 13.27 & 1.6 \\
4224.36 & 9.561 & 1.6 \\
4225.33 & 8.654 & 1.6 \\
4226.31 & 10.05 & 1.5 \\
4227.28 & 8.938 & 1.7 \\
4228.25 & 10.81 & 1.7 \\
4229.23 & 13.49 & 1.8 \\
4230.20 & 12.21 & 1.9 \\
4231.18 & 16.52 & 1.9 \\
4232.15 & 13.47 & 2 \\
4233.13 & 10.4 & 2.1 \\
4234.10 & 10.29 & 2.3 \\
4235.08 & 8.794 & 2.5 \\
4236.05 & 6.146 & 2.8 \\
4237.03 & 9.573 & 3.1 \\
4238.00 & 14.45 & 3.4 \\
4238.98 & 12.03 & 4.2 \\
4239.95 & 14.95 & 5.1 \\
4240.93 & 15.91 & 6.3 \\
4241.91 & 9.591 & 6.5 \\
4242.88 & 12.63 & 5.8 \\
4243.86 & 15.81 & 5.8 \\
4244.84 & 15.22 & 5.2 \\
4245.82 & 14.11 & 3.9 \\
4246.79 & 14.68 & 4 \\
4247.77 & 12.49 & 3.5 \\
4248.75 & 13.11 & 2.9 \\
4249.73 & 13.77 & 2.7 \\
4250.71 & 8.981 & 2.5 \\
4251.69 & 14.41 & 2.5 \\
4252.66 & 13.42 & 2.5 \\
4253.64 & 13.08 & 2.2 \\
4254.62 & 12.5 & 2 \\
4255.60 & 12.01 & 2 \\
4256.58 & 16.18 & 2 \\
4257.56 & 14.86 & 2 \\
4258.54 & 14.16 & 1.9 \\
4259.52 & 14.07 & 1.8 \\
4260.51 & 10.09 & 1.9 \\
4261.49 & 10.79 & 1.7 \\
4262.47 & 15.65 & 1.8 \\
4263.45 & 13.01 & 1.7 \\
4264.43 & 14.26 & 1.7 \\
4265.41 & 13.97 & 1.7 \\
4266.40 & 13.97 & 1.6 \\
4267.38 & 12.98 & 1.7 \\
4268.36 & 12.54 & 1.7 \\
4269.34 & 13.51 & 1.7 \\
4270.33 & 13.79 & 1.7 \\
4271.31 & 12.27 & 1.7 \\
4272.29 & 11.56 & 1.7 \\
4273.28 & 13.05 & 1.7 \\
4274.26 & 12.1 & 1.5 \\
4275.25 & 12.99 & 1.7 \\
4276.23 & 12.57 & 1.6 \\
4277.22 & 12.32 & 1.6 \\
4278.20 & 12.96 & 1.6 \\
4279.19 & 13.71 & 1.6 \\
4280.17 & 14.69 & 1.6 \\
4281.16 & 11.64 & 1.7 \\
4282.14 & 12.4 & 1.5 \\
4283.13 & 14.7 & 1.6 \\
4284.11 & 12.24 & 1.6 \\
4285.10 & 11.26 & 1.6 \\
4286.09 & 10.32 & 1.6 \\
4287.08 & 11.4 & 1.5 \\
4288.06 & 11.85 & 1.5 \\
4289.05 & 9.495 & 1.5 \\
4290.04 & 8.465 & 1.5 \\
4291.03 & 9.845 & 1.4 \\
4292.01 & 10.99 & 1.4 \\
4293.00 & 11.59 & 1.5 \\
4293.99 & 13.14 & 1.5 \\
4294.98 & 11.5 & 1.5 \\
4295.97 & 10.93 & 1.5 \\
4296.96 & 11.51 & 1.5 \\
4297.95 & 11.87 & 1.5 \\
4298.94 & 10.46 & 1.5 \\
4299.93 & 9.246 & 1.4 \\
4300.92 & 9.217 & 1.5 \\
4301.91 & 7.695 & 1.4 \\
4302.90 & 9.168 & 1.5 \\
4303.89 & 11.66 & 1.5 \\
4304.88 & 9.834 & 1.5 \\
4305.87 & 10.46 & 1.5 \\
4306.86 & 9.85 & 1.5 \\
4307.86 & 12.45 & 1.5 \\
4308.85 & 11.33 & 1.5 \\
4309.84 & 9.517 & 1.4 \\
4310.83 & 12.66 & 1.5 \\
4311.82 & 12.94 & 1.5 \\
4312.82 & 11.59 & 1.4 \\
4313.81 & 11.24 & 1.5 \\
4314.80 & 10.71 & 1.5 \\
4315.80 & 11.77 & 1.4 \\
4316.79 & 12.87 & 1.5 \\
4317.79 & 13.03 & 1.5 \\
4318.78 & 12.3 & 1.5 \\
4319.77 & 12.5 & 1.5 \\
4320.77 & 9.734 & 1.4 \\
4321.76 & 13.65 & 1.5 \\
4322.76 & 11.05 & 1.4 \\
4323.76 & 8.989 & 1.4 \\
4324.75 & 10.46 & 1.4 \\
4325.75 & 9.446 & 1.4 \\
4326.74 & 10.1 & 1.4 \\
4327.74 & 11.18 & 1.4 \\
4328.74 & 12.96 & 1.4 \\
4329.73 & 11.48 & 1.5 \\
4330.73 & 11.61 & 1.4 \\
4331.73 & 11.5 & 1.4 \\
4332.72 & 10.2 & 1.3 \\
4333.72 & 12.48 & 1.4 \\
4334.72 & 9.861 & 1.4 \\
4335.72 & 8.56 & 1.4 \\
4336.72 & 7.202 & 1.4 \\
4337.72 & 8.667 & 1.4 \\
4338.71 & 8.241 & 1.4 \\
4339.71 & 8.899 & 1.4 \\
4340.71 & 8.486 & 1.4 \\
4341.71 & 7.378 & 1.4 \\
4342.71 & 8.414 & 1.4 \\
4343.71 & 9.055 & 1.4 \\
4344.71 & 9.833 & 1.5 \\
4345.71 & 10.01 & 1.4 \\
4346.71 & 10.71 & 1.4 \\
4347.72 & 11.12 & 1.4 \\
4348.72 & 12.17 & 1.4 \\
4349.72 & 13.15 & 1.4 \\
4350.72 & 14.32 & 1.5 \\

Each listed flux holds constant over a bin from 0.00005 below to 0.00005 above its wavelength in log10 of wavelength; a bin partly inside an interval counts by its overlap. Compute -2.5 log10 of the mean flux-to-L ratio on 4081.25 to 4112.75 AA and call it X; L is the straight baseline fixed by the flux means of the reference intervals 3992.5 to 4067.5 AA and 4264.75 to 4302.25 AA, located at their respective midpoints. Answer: 0.14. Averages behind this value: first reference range 11.9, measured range 10.5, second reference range 11.9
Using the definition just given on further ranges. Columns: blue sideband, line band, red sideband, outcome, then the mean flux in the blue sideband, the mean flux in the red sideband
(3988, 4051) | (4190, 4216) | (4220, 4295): 0.02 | 11.8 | 12.4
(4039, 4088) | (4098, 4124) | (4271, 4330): 0.17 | 11.8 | 11.4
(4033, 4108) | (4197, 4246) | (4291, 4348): -0.09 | 11.3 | 10.6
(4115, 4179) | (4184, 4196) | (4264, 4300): -0.09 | 11.7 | 12.1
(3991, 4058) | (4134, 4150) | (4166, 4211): -0.04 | 11.8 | 11.9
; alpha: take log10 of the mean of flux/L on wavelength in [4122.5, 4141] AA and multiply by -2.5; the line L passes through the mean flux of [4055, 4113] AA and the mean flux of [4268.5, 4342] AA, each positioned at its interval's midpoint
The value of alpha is -0.109 mag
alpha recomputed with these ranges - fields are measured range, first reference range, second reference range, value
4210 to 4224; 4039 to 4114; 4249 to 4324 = -0.04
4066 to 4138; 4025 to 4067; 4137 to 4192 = 0.06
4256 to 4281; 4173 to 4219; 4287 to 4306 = -0.21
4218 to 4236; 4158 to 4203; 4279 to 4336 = 0.03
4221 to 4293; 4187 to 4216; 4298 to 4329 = -0.08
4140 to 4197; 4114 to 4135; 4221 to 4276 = -0.02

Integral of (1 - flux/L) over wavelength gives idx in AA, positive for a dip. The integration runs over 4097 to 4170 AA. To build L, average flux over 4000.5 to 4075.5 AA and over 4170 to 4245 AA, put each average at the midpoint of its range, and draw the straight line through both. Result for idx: 3.8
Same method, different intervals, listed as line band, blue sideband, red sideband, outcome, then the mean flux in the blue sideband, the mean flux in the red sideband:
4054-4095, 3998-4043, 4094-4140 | -1.6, 12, 10.7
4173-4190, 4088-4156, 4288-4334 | -1.3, 11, 11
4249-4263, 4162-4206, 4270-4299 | -1.4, 12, 11.9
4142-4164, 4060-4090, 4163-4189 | 0.9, 12.2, 12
